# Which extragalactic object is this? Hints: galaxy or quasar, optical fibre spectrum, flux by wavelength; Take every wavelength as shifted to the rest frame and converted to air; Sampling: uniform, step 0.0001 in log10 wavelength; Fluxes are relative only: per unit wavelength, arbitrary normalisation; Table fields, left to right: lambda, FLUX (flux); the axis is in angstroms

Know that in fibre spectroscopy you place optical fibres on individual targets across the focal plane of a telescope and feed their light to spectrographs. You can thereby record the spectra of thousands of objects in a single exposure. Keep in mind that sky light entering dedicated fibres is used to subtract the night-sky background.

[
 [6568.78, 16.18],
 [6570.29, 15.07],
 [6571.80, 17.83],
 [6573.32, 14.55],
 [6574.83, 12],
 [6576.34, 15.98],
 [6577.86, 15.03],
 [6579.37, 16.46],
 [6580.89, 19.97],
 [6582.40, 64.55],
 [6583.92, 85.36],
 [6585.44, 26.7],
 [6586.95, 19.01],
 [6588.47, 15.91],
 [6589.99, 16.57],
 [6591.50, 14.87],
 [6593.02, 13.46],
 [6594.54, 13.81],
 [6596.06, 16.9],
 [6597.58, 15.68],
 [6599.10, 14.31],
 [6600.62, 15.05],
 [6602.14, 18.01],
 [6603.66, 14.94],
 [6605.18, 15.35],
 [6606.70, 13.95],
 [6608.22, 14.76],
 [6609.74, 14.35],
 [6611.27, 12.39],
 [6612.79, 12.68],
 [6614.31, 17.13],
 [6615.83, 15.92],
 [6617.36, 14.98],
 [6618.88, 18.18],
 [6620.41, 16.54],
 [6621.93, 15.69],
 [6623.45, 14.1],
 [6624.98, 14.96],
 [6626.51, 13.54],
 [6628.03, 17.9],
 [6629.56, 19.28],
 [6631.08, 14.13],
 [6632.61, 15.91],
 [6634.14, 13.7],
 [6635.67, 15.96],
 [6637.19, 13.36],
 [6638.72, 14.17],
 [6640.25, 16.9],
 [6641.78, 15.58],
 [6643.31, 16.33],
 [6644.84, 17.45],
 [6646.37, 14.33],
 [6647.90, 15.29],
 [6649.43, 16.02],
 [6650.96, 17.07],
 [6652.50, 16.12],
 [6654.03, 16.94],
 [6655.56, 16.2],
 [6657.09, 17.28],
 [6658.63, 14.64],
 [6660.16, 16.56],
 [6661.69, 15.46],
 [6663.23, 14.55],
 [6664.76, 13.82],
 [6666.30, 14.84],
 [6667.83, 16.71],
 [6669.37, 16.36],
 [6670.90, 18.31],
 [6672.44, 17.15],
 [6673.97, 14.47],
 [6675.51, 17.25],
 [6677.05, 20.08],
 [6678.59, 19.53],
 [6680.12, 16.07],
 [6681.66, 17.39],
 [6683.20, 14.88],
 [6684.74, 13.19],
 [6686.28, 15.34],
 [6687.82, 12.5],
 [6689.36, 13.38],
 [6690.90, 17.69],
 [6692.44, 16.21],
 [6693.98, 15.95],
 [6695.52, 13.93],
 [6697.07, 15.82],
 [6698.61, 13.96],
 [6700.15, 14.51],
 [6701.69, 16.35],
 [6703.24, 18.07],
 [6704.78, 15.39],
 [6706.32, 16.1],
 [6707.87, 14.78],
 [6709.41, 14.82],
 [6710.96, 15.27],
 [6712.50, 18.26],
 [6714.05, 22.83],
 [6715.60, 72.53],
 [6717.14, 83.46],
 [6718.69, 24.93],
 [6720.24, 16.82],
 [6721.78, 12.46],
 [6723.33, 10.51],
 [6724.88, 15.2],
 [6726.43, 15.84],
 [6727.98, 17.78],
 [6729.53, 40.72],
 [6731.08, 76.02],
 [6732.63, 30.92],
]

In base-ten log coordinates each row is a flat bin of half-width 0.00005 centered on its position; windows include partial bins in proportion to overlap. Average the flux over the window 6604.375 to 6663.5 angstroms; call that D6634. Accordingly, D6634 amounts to 15.5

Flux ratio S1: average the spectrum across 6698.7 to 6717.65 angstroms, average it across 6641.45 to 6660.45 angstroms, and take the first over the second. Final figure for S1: 1.6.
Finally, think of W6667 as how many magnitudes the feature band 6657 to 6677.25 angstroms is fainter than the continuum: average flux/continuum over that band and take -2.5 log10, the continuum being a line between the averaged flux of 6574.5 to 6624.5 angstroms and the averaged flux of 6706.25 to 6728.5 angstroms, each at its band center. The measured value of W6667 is 0.37 mag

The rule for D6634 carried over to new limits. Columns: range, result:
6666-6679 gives 17.2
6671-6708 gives 15.9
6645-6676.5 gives 16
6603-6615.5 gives 14.5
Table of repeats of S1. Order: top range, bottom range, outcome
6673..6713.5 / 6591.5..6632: 1.04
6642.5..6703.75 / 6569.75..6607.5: 0.76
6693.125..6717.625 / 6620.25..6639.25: 1.51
